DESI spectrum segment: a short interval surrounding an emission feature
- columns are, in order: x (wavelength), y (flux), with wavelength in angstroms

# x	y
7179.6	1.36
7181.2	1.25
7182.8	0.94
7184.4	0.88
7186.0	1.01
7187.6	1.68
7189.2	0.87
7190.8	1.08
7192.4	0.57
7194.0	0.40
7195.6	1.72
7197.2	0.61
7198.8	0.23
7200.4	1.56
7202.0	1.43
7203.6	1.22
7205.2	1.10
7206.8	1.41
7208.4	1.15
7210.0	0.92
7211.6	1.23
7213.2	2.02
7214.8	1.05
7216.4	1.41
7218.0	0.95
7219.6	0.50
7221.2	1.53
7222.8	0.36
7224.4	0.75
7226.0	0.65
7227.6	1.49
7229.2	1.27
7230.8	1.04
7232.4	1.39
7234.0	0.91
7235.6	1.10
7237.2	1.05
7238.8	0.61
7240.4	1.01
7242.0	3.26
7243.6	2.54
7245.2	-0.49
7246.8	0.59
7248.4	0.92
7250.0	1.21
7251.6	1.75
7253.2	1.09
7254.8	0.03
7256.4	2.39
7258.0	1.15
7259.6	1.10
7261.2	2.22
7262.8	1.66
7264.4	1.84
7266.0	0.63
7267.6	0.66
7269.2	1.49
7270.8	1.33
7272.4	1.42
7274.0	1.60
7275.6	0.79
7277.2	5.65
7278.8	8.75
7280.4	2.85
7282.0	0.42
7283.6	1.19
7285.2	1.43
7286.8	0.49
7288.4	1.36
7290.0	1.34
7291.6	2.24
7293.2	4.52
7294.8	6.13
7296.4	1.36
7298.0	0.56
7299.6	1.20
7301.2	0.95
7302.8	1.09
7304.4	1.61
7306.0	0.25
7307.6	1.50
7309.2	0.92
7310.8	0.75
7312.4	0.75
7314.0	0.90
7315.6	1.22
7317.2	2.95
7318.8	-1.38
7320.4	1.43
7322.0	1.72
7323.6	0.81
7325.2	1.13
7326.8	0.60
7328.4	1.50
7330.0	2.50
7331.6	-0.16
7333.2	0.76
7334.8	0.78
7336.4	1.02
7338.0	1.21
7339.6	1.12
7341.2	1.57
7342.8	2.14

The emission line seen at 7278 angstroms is [S II] 6716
